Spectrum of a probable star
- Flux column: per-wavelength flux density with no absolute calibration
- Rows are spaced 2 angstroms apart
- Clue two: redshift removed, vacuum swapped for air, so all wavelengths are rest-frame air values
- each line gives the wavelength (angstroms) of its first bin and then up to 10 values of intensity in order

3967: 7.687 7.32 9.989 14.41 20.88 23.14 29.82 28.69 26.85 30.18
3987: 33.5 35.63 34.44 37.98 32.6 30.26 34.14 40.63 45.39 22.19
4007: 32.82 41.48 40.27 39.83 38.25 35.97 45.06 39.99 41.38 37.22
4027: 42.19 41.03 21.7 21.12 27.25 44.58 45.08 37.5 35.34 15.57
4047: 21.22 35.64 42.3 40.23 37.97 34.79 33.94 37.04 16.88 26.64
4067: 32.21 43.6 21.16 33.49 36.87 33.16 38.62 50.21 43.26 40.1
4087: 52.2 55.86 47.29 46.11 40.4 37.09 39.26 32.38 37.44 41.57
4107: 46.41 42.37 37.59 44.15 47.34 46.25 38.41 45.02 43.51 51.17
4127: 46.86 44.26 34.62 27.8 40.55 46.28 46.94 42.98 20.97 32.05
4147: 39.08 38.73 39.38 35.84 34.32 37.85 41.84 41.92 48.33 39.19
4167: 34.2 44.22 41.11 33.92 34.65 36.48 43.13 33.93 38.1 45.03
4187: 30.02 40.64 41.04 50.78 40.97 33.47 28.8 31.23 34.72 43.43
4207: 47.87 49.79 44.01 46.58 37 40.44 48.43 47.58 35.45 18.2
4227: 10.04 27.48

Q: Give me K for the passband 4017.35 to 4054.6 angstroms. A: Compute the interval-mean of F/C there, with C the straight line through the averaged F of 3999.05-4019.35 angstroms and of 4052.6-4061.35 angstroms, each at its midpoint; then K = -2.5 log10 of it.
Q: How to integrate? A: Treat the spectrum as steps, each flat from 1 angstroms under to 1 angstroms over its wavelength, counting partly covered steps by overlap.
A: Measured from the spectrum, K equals 0.05 mag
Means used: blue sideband 37.8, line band 35.3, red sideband 36.5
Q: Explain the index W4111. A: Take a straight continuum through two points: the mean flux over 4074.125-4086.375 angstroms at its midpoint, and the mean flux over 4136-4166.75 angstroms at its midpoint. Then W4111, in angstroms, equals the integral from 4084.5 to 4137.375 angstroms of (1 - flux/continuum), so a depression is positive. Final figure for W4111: -3.5 angstroms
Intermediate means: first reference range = 40.8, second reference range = 38.9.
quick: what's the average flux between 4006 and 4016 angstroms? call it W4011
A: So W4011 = 38.5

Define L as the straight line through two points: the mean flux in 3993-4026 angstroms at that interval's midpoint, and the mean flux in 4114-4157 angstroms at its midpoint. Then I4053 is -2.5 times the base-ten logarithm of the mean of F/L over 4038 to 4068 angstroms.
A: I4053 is 0.17 mag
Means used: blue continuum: 37.4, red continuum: 40.1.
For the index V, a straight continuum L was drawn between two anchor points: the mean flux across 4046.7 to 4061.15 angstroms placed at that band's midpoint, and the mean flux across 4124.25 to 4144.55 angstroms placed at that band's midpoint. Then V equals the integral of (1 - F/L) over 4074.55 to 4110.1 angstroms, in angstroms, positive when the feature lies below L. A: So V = -4.2 angstroms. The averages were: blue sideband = 36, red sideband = 39.9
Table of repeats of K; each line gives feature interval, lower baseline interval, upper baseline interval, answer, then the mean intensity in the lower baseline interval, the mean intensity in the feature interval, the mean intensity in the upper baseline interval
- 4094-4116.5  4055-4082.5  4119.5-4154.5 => -0.10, 34.1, 40.7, 39.7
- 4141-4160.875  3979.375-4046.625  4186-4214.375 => 0.07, 34.9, 36.2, 40.2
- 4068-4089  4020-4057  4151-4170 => -0.10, 34.8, 40.1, 39.7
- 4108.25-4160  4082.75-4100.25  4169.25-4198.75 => 0.04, 44.5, 40.2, 38.7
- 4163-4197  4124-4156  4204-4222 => 0.08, 38.9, 39.3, 45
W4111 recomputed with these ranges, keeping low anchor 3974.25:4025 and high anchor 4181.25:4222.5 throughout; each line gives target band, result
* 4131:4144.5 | 0.6 angstroms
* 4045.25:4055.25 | 0.7 angstroms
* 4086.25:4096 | -2.8 angstroms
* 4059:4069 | 1.7 angstroms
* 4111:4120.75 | -1.4 angstroms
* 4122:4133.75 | -1.0 angstroms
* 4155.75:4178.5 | 0.2 angstroms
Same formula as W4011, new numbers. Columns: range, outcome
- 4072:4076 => 35.2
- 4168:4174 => 39.8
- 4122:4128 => 47.2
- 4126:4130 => 45.6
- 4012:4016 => 39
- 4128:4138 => 38.7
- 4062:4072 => 28.1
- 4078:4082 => 44.4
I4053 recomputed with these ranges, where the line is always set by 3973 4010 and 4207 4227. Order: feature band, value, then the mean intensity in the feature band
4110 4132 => -0.198 mag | 43.6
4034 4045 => -0.077 mag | 35.9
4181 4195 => -0.049 mag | 40.4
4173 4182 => 0.045 mag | 36.7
